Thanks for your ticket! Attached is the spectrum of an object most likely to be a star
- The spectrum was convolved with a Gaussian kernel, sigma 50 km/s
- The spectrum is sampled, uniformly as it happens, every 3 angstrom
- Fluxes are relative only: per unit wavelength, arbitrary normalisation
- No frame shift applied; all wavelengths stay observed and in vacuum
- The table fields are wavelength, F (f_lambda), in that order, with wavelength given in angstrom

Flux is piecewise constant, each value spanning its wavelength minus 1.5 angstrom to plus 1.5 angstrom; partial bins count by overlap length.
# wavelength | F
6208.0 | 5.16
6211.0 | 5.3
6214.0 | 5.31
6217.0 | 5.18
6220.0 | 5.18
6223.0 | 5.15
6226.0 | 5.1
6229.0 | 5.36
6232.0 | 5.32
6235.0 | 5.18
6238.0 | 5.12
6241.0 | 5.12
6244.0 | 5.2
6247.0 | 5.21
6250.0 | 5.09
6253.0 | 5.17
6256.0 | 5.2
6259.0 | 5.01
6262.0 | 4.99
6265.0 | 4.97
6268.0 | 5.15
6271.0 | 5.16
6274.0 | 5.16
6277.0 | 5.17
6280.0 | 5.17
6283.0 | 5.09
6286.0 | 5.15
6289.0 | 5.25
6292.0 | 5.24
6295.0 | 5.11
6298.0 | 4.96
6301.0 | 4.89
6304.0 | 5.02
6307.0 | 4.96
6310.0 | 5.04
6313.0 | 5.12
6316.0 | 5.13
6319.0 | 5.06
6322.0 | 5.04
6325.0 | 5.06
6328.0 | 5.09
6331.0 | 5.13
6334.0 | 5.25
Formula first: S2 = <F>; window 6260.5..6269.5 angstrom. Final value 5.04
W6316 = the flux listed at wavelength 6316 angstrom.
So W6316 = 5.13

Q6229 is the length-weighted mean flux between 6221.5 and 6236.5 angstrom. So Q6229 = 5.22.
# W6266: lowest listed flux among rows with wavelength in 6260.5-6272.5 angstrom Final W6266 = 4.97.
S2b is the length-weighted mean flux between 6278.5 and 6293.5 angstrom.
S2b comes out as 5.18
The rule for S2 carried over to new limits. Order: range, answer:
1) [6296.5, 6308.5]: 4.96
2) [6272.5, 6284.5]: 5.15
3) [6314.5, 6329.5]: 5.08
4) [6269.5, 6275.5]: 5.16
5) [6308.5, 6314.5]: 5.08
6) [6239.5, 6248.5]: 5.18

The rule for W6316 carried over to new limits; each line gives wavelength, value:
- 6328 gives 5.09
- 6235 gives 5.18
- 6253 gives 5.17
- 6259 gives 5.01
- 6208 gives 5.16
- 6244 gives 5.2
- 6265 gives 4.97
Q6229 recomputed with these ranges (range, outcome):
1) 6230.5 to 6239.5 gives 5.21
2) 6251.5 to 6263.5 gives 5.09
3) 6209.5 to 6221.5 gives 5.24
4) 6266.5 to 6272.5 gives 5.16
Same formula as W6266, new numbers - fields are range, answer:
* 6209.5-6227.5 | 5.1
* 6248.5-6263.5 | 4.99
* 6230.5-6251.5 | 5.09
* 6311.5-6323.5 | 5.04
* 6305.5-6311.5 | 4.96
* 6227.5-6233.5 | 5.32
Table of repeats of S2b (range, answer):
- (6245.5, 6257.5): 5.17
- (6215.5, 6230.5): 5.19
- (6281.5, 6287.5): 5.12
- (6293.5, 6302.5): 4.99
